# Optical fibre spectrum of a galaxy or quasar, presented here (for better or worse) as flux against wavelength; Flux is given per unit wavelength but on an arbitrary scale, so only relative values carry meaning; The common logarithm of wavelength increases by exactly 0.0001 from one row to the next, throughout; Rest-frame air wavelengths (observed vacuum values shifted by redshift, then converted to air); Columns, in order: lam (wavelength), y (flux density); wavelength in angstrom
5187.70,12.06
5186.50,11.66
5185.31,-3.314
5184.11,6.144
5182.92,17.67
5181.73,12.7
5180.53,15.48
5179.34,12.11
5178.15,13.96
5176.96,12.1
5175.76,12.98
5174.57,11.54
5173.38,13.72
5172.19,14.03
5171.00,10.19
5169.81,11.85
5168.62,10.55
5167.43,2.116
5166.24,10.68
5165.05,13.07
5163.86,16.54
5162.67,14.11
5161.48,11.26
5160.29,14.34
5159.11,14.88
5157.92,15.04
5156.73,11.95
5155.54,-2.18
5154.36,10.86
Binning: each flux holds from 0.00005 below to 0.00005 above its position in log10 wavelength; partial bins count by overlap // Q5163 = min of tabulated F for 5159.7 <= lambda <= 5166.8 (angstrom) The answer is 10.68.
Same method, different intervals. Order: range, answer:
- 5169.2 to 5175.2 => 10.19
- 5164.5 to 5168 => 2.116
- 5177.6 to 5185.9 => -3.314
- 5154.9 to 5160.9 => -2.18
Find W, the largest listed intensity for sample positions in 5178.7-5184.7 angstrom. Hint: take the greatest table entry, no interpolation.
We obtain 17.67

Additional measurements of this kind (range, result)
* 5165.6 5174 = 14.03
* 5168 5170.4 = 11.85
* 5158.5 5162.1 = 14.88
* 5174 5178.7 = 13.96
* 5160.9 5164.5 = 16.54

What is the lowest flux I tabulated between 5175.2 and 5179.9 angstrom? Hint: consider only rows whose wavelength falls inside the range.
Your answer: 12.1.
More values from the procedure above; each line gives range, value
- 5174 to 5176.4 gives 11.54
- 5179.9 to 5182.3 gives 12.7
